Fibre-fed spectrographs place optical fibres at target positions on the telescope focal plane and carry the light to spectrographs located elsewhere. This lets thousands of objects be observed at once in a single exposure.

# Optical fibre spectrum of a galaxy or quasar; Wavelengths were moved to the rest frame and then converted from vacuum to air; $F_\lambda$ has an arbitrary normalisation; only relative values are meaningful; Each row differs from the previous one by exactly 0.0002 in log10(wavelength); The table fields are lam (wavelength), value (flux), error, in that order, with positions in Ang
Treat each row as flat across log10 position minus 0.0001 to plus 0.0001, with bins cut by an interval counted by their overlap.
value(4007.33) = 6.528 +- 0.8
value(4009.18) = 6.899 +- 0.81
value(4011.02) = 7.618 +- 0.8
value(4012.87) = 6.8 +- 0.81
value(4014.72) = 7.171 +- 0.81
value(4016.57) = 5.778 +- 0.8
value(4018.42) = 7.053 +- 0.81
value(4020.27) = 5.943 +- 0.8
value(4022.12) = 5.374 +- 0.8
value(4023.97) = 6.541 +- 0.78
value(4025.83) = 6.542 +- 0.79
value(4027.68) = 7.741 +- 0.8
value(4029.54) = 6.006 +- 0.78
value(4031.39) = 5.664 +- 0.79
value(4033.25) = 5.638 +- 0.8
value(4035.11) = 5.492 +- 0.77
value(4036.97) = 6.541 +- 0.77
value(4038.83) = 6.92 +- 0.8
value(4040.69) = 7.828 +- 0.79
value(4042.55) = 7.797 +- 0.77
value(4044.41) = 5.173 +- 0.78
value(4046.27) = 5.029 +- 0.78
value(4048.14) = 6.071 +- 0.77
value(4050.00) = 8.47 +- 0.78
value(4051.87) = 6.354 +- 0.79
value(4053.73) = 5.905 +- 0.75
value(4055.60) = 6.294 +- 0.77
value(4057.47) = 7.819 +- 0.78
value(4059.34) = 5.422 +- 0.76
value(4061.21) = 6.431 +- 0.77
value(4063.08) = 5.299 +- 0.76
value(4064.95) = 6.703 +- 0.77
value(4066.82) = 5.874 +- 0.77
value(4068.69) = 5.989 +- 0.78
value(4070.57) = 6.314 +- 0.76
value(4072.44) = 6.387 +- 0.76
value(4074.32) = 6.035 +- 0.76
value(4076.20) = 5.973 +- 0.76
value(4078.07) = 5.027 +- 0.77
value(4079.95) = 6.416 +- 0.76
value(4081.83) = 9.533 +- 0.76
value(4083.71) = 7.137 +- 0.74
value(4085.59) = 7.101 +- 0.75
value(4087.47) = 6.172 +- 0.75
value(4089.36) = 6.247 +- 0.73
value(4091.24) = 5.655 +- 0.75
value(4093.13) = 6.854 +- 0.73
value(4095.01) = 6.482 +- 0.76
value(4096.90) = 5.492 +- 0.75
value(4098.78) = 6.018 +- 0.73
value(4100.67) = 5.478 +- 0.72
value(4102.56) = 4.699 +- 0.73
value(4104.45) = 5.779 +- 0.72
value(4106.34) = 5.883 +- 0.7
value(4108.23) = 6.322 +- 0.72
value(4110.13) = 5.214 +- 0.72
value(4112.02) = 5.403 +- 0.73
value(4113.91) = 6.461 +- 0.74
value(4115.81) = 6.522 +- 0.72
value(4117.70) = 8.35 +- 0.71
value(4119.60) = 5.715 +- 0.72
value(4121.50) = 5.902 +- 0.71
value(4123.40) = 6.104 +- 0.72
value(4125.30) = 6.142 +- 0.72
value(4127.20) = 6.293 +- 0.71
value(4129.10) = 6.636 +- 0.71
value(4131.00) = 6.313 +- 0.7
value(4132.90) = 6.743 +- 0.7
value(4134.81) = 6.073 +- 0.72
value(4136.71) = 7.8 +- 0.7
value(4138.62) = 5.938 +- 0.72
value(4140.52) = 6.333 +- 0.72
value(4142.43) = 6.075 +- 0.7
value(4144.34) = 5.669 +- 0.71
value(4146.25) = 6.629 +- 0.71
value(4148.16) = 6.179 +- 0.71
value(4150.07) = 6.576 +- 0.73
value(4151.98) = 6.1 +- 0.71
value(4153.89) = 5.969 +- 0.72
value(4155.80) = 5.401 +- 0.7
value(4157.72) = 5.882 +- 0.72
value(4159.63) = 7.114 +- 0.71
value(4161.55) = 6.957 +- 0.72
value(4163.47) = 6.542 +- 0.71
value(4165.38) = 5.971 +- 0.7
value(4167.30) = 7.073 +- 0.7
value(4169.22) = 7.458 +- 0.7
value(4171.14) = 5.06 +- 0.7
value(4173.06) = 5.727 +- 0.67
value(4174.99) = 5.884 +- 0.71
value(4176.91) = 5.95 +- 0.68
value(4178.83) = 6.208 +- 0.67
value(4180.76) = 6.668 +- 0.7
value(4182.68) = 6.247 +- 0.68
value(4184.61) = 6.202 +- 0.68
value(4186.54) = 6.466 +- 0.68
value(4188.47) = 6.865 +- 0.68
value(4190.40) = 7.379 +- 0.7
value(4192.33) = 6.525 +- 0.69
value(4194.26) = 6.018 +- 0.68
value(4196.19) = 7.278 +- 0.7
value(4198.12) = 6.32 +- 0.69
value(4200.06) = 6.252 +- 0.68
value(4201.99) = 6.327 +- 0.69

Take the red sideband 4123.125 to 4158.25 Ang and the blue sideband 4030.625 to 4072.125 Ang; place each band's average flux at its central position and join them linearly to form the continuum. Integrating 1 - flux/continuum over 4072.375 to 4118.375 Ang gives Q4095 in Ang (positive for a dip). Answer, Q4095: 0.3 Ang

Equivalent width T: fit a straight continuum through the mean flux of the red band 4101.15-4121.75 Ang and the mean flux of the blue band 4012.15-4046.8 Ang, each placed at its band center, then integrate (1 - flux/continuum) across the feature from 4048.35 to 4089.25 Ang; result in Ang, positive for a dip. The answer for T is -1.91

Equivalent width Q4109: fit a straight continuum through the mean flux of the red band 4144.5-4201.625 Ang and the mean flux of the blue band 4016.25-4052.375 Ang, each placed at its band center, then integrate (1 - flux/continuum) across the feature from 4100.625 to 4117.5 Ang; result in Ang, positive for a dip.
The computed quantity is 1.3 Ang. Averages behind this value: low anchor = 6.41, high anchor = 6.37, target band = 5.88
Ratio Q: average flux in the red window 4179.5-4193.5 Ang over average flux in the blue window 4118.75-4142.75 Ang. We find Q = 1.04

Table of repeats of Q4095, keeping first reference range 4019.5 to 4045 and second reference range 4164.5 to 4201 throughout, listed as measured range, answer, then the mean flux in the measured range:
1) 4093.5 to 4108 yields 1.4 Ang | 5.77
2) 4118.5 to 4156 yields 0.8 Ang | 6.25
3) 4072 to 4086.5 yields -0.7 Ang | 6.71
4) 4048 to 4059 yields -0.7 Ang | 6.8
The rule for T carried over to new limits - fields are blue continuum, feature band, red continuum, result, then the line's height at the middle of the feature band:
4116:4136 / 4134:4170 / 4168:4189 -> -0.3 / 6.35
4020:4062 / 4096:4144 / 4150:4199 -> 1.8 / 6.39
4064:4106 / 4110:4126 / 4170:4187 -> -0.2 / 6.17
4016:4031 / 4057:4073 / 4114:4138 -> 0.6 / 6.43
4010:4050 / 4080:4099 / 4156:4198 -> -0.7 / 6.45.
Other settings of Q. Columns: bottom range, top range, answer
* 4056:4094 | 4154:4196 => 0.99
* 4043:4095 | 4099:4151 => 0.97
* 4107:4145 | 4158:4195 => 1.02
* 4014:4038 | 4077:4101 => 1.03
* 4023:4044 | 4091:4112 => 0.88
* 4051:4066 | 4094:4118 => 0.95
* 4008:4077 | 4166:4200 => 1.00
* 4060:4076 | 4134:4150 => 1.04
